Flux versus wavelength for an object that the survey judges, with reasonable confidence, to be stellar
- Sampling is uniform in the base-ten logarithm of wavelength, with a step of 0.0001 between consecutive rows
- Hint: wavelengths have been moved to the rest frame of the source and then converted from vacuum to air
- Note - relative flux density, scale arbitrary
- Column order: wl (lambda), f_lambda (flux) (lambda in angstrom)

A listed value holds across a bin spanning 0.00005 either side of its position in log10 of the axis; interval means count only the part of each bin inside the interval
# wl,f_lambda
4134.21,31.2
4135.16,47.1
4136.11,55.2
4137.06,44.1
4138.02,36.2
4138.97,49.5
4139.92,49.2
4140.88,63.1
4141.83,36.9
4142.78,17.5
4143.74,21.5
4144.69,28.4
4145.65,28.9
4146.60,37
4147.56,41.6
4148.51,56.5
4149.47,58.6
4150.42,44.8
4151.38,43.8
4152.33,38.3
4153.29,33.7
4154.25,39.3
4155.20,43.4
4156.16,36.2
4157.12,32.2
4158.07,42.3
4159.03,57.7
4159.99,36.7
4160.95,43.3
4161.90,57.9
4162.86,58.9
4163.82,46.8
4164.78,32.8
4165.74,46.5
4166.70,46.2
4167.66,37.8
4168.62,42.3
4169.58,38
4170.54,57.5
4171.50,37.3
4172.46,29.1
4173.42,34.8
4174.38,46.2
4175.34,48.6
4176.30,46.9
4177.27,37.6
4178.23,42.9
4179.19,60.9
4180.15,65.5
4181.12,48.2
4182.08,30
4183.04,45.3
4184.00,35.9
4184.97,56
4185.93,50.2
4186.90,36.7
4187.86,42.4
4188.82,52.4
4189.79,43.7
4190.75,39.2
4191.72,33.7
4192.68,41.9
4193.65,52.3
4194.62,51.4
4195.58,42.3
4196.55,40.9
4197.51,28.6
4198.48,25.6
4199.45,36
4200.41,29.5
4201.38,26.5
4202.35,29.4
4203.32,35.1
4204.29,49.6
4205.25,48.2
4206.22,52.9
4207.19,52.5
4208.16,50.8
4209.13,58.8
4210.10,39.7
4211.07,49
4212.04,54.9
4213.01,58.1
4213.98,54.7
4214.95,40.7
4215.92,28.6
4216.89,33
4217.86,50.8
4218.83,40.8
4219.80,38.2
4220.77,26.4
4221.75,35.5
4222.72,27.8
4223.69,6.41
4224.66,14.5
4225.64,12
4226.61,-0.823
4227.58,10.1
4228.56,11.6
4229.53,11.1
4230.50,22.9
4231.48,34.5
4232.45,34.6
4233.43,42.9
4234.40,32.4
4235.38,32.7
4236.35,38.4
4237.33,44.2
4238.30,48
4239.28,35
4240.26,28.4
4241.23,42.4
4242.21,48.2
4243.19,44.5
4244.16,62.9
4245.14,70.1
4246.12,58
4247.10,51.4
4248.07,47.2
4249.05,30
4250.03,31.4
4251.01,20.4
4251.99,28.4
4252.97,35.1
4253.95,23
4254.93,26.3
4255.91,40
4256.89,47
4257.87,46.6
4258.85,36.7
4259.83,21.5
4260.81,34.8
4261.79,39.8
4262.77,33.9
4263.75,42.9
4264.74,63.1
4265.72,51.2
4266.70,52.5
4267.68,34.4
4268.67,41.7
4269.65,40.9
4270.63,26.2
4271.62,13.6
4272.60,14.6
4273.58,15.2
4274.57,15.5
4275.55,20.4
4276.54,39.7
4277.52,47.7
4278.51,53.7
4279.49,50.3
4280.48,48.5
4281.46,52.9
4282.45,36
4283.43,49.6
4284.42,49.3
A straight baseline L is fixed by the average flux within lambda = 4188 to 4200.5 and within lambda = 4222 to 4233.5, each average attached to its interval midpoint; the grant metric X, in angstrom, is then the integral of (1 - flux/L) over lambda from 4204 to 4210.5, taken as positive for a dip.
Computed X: -3.8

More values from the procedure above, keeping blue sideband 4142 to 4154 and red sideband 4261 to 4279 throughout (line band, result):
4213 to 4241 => 4.6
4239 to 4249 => -3.3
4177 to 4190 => -3.3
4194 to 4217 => -3.6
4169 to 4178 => -1.1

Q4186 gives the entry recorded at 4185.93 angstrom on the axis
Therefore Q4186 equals 50.2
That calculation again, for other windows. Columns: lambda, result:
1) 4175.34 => 48.6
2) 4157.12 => 32.2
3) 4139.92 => 49.2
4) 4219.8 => 38.2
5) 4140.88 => 63.1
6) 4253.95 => 23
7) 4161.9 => 57.9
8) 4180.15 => 65.5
